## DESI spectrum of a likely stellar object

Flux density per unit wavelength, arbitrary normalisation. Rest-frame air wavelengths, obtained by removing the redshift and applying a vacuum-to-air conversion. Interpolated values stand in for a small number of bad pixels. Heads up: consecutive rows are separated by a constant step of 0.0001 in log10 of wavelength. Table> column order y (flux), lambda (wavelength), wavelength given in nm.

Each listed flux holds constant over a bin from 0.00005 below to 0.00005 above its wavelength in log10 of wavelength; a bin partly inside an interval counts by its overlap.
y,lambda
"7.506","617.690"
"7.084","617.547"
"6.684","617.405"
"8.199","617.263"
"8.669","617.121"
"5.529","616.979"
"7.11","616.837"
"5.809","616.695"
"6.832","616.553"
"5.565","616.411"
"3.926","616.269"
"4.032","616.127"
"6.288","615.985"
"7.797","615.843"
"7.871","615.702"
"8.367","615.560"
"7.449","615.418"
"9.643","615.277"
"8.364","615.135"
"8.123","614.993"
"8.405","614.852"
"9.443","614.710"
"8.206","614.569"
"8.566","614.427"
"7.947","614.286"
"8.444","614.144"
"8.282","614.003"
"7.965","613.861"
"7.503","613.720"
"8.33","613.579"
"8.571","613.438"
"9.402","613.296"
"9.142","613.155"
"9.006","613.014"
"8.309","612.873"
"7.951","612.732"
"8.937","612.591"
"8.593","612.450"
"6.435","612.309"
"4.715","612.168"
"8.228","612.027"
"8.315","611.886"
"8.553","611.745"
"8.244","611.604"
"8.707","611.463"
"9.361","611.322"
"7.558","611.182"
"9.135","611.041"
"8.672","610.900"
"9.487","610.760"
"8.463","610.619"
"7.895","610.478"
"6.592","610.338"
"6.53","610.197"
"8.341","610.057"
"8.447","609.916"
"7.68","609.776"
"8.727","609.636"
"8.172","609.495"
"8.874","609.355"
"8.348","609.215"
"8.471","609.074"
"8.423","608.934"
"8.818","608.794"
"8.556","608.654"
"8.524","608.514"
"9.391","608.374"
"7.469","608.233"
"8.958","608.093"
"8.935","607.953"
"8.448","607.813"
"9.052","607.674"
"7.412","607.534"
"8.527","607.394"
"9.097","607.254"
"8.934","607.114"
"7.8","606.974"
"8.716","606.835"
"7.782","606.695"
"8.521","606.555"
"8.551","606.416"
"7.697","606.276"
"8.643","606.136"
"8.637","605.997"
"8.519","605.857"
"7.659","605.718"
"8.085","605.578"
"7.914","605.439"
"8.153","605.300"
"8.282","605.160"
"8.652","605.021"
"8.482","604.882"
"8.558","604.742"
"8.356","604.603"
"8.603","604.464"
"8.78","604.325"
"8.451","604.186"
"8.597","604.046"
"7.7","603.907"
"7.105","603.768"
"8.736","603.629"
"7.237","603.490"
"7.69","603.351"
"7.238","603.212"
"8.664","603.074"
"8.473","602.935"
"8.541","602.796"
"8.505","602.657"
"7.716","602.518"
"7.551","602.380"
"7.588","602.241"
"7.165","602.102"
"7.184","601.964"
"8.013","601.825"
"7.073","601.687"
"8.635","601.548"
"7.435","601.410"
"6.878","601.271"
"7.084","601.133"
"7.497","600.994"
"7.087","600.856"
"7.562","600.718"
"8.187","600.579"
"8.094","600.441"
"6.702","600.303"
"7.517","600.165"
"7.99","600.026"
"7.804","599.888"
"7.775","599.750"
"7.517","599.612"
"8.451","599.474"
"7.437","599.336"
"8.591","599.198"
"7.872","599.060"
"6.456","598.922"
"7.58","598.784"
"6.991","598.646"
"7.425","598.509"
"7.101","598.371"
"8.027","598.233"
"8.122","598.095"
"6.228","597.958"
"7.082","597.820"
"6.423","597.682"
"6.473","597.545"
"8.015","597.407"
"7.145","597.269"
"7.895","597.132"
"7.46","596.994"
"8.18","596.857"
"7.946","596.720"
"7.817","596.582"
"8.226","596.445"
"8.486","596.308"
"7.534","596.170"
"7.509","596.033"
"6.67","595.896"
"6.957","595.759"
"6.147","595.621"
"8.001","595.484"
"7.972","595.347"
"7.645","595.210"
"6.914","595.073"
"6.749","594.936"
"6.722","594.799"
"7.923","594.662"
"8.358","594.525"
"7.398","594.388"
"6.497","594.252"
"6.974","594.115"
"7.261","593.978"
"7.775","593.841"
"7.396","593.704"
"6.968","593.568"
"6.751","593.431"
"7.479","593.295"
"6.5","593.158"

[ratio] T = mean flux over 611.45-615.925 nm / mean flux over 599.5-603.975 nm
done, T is 1.07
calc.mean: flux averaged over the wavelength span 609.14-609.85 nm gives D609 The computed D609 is 8.36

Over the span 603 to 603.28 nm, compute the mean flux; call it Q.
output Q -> 7.98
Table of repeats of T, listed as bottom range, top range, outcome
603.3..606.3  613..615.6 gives 1.03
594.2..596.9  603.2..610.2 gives 1.11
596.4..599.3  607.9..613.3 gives 1.11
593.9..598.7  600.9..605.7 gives 1.08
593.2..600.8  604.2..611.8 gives 1.13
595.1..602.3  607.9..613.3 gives 1.11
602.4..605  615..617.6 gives 0.85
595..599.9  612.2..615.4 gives 1.12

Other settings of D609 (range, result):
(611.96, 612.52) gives 6.98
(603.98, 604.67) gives 8.55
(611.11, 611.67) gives 8.47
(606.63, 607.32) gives 8.47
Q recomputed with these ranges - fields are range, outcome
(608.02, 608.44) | 8.58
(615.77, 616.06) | 7.02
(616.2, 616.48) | 4.74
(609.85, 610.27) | 7.75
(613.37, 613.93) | 8.1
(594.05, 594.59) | 7.31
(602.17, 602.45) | 7.57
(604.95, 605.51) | 8.26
